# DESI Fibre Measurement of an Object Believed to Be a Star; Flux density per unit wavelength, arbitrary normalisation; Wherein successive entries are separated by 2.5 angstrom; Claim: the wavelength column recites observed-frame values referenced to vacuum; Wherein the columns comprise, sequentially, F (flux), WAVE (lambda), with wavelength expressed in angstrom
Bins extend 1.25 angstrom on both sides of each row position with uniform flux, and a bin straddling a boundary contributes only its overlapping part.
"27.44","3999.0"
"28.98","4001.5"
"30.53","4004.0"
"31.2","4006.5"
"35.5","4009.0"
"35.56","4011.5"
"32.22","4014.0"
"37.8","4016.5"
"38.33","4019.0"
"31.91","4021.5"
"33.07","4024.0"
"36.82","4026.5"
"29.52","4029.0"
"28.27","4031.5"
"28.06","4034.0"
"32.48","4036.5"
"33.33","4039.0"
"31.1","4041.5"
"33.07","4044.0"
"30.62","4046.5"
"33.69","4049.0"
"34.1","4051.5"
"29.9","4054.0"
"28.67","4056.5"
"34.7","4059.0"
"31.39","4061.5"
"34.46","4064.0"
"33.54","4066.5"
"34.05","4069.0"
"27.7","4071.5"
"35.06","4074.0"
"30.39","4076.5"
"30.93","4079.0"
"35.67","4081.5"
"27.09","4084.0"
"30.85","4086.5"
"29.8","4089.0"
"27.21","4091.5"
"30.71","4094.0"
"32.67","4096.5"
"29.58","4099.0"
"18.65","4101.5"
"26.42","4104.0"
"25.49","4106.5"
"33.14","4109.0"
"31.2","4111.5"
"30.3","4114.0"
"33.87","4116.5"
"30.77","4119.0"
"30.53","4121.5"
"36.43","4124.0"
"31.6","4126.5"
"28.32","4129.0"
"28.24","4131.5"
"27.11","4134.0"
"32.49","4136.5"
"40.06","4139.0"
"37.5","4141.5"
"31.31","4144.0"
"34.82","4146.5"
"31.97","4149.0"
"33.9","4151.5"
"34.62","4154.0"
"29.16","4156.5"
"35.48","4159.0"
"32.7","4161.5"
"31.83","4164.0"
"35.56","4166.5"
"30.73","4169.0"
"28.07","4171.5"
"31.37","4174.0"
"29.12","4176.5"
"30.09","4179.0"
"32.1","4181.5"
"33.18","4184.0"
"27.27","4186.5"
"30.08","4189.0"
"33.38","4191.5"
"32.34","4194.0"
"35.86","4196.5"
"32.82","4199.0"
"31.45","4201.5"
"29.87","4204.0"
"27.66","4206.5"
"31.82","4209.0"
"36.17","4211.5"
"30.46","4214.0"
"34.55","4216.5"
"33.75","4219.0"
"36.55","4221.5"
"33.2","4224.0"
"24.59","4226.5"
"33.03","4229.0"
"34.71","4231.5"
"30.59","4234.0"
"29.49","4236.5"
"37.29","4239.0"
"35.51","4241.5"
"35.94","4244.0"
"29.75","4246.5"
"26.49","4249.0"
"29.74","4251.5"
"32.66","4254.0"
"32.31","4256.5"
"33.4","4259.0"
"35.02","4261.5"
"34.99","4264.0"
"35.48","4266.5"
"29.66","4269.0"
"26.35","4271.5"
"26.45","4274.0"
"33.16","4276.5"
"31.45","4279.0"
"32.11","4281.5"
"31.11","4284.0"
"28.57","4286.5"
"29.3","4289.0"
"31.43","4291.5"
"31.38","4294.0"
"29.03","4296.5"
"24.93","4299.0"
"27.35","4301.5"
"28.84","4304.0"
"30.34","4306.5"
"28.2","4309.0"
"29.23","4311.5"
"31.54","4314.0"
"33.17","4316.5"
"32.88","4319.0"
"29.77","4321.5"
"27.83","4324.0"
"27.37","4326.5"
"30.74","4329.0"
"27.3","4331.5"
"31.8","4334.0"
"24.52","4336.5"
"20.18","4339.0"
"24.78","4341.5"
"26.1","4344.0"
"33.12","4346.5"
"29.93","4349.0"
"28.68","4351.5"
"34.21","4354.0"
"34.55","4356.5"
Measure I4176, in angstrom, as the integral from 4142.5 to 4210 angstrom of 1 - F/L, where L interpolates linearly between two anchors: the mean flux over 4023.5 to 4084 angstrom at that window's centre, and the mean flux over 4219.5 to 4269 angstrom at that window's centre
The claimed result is 1.2 angstrom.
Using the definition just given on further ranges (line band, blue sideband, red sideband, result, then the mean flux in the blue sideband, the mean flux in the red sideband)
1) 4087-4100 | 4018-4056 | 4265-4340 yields 0.63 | 32.2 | 29.4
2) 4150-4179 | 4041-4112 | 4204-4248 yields -0.15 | 30.7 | 32.5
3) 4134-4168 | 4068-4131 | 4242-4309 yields -3.66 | 30.3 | 30.7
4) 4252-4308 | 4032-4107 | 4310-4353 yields -2.87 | 30.7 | 28.8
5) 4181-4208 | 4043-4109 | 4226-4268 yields 0.44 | 30.7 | 32.5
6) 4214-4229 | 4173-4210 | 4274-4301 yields -0.76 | 31.2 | 30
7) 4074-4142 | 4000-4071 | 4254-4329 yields 2.79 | 32.5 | 30.5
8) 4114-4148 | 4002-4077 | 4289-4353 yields -1.20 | 32.6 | 28.8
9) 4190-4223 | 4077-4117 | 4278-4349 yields -3.93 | 29.5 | 29.1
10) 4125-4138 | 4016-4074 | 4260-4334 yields 0.74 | 32.4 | 30.2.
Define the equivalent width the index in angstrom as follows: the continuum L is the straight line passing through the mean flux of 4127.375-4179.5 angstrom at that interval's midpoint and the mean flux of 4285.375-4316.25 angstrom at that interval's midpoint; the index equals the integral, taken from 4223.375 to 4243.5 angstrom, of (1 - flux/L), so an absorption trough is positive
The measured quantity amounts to -1.2 angstrom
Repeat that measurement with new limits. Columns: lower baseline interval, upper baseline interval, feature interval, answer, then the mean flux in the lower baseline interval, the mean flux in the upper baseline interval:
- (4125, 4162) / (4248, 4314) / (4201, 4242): -1.3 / 32.6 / 30.4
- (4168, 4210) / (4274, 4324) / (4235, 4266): -2.3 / 31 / 30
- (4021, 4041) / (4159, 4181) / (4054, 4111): 2.2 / 31.7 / 31.5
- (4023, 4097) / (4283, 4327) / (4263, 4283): -0.9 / 31.6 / 29.6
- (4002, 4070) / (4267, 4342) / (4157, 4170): -0.9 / 32.7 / 29.1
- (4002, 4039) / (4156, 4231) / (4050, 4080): 0.5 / 32.9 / 31.9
